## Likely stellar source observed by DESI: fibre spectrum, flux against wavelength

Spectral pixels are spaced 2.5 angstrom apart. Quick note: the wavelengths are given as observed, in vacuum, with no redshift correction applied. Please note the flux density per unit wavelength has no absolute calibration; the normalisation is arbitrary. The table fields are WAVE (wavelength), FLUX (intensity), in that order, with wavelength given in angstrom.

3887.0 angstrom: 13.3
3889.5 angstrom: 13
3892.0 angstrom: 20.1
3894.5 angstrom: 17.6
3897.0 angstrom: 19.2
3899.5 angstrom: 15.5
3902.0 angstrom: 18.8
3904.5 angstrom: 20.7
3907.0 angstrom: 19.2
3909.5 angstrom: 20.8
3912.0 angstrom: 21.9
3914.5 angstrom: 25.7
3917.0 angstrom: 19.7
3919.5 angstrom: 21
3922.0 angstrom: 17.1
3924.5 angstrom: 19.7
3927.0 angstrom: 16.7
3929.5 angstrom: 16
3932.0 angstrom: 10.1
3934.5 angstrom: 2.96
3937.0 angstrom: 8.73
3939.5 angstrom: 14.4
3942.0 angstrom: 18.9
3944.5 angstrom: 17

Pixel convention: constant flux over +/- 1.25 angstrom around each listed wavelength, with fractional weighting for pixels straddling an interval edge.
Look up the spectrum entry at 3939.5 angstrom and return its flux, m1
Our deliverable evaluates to 14.4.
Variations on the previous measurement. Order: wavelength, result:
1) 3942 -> 18.9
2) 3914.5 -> 25.7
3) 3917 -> 19.7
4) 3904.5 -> 20.7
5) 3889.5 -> 13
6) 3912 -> 21.9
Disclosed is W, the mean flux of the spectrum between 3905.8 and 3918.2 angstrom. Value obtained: 21.5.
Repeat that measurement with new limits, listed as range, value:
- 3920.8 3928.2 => 17.8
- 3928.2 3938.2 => 9.49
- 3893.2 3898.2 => 18.4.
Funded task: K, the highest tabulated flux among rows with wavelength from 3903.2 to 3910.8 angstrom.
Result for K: 20.8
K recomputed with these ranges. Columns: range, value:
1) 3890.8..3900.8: 20.1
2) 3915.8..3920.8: 21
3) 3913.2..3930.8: 25.7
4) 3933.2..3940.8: 14.4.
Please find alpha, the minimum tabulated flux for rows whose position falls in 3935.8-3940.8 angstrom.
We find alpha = 8.73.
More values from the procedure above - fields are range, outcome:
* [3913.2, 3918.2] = 19.7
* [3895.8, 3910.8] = 15.5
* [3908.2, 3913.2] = 20.8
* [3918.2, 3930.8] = 16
